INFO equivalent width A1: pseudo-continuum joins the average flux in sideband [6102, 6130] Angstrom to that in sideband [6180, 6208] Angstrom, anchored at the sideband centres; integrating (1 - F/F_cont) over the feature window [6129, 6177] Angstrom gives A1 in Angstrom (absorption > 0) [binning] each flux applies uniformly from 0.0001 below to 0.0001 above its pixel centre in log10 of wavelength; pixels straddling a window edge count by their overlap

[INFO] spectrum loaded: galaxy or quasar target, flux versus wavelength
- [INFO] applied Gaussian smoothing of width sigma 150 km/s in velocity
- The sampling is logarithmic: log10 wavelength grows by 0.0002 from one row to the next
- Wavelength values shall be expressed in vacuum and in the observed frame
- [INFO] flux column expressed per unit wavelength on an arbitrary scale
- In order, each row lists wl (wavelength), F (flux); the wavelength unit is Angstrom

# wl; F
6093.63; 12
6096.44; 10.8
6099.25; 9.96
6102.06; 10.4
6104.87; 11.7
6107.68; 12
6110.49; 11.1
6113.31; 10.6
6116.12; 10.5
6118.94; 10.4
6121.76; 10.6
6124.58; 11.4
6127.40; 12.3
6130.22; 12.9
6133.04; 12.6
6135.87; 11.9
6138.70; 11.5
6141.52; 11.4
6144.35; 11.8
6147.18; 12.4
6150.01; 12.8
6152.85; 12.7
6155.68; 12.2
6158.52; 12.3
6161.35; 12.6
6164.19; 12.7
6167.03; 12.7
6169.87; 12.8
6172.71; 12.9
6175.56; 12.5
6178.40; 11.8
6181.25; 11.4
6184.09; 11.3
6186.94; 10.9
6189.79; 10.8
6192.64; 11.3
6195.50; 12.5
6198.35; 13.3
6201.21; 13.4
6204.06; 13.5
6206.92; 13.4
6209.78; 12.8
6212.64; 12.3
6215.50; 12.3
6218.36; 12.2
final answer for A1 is -2.98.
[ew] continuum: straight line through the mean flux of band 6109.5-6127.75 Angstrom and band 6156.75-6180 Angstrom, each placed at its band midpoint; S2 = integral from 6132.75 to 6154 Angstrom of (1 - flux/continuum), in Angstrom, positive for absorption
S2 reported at -0.72 Angstrom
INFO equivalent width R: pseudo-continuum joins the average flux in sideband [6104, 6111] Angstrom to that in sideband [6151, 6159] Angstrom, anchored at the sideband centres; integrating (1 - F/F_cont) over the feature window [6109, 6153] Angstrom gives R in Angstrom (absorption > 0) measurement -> 1.4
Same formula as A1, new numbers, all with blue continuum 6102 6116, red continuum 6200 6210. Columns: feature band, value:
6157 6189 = 1.16 Angstrom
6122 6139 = -0.55 Angstrom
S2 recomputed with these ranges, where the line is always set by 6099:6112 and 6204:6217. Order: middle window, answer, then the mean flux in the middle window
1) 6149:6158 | -0.5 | 12.5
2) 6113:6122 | 0.6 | 10.5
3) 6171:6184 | 0.2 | 12.1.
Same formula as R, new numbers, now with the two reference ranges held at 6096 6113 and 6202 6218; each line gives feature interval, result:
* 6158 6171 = -0.6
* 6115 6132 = -0.1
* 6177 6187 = 0.8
